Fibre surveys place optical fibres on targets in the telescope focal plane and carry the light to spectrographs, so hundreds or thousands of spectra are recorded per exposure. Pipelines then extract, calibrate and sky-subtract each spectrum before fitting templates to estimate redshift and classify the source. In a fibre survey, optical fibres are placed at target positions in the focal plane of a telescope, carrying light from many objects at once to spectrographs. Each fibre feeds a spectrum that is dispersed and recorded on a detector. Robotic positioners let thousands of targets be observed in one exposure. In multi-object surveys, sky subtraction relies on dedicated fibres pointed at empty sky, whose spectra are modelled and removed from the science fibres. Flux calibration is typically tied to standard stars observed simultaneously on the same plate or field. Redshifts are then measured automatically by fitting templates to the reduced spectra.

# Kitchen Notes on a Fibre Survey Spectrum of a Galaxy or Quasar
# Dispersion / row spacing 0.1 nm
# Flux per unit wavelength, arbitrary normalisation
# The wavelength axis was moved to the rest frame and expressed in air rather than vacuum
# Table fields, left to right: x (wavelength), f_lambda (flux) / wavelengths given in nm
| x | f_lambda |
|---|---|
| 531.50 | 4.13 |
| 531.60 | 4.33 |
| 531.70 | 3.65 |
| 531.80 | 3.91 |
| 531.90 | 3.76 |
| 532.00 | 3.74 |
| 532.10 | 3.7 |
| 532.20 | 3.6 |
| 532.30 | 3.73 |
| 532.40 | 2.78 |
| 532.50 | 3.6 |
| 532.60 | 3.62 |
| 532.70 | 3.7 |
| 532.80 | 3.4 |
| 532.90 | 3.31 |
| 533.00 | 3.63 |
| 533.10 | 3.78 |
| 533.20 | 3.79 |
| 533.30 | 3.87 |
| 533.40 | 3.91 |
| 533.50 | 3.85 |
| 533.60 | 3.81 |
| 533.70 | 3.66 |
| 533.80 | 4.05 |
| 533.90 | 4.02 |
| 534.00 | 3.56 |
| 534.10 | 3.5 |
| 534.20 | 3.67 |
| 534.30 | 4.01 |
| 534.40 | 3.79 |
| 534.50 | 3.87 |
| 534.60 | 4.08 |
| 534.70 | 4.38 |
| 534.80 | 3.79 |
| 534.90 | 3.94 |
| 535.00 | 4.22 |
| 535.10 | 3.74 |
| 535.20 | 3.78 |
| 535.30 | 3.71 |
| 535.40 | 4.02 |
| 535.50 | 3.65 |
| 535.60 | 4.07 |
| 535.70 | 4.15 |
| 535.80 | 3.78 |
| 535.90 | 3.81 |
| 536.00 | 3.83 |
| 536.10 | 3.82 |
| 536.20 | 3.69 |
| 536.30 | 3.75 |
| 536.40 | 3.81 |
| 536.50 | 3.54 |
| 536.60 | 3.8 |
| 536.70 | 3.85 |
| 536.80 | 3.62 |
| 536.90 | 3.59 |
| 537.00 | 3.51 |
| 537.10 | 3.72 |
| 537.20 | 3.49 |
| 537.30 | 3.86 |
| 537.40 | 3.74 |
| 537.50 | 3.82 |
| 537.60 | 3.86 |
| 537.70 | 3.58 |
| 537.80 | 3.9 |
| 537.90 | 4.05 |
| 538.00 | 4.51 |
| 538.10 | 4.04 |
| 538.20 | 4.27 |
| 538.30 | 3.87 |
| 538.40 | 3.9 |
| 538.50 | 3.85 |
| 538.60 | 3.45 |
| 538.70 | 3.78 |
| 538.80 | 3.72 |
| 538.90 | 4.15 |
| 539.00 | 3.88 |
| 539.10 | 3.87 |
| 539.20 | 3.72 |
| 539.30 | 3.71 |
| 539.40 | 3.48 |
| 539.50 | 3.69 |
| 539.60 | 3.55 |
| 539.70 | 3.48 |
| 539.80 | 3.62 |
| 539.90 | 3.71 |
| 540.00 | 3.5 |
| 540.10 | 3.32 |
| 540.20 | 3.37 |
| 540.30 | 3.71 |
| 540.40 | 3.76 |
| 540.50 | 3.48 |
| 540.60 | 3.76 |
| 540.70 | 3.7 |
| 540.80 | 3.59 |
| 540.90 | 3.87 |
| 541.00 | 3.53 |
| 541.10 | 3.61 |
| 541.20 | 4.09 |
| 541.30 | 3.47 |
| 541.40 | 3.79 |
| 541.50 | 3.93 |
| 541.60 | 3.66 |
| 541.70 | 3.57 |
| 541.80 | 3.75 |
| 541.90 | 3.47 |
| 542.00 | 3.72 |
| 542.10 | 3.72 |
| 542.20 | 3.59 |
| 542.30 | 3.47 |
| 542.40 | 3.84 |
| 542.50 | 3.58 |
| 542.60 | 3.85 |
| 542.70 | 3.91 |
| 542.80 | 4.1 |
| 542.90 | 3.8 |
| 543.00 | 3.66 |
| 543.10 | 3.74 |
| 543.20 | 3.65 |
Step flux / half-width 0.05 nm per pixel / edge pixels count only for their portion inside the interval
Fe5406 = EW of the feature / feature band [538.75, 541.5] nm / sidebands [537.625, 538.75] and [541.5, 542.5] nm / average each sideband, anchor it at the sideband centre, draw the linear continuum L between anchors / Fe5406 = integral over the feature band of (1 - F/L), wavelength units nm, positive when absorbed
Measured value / 0.08 nm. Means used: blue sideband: 3.93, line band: 3.68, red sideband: 3.65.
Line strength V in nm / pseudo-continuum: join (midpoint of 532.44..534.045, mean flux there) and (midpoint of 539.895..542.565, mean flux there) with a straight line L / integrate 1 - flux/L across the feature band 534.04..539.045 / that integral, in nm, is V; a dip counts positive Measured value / -0.209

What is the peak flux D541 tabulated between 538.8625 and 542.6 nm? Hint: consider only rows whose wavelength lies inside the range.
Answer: 4.15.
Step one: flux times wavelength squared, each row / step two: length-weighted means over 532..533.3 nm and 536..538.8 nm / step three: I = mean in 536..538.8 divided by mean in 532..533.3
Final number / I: 1.08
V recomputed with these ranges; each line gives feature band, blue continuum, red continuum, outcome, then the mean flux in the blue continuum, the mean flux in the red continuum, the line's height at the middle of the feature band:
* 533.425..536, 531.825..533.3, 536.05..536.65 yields -0.14 nm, 3.6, 3.73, 3.68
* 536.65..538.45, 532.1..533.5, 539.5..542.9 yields -0.10 nm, 3.61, 3.67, 3.64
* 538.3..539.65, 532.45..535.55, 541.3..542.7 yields -0.01 nm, 3.8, 3.69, 3.73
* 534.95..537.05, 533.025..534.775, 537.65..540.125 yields 0.02 nm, 3.85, 3.79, 3.83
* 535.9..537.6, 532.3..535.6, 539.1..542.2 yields 0.00 nm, 3.77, 3.65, 3.72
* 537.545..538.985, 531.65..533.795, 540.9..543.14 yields -0.09 nm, 3.67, 3.72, 3.7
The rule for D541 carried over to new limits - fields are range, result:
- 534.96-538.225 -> 4.51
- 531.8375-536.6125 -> 4.38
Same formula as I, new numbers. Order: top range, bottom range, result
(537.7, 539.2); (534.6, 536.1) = 1.01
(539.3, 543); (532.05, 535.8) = 1.00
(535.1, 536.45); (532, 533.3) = 1.09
